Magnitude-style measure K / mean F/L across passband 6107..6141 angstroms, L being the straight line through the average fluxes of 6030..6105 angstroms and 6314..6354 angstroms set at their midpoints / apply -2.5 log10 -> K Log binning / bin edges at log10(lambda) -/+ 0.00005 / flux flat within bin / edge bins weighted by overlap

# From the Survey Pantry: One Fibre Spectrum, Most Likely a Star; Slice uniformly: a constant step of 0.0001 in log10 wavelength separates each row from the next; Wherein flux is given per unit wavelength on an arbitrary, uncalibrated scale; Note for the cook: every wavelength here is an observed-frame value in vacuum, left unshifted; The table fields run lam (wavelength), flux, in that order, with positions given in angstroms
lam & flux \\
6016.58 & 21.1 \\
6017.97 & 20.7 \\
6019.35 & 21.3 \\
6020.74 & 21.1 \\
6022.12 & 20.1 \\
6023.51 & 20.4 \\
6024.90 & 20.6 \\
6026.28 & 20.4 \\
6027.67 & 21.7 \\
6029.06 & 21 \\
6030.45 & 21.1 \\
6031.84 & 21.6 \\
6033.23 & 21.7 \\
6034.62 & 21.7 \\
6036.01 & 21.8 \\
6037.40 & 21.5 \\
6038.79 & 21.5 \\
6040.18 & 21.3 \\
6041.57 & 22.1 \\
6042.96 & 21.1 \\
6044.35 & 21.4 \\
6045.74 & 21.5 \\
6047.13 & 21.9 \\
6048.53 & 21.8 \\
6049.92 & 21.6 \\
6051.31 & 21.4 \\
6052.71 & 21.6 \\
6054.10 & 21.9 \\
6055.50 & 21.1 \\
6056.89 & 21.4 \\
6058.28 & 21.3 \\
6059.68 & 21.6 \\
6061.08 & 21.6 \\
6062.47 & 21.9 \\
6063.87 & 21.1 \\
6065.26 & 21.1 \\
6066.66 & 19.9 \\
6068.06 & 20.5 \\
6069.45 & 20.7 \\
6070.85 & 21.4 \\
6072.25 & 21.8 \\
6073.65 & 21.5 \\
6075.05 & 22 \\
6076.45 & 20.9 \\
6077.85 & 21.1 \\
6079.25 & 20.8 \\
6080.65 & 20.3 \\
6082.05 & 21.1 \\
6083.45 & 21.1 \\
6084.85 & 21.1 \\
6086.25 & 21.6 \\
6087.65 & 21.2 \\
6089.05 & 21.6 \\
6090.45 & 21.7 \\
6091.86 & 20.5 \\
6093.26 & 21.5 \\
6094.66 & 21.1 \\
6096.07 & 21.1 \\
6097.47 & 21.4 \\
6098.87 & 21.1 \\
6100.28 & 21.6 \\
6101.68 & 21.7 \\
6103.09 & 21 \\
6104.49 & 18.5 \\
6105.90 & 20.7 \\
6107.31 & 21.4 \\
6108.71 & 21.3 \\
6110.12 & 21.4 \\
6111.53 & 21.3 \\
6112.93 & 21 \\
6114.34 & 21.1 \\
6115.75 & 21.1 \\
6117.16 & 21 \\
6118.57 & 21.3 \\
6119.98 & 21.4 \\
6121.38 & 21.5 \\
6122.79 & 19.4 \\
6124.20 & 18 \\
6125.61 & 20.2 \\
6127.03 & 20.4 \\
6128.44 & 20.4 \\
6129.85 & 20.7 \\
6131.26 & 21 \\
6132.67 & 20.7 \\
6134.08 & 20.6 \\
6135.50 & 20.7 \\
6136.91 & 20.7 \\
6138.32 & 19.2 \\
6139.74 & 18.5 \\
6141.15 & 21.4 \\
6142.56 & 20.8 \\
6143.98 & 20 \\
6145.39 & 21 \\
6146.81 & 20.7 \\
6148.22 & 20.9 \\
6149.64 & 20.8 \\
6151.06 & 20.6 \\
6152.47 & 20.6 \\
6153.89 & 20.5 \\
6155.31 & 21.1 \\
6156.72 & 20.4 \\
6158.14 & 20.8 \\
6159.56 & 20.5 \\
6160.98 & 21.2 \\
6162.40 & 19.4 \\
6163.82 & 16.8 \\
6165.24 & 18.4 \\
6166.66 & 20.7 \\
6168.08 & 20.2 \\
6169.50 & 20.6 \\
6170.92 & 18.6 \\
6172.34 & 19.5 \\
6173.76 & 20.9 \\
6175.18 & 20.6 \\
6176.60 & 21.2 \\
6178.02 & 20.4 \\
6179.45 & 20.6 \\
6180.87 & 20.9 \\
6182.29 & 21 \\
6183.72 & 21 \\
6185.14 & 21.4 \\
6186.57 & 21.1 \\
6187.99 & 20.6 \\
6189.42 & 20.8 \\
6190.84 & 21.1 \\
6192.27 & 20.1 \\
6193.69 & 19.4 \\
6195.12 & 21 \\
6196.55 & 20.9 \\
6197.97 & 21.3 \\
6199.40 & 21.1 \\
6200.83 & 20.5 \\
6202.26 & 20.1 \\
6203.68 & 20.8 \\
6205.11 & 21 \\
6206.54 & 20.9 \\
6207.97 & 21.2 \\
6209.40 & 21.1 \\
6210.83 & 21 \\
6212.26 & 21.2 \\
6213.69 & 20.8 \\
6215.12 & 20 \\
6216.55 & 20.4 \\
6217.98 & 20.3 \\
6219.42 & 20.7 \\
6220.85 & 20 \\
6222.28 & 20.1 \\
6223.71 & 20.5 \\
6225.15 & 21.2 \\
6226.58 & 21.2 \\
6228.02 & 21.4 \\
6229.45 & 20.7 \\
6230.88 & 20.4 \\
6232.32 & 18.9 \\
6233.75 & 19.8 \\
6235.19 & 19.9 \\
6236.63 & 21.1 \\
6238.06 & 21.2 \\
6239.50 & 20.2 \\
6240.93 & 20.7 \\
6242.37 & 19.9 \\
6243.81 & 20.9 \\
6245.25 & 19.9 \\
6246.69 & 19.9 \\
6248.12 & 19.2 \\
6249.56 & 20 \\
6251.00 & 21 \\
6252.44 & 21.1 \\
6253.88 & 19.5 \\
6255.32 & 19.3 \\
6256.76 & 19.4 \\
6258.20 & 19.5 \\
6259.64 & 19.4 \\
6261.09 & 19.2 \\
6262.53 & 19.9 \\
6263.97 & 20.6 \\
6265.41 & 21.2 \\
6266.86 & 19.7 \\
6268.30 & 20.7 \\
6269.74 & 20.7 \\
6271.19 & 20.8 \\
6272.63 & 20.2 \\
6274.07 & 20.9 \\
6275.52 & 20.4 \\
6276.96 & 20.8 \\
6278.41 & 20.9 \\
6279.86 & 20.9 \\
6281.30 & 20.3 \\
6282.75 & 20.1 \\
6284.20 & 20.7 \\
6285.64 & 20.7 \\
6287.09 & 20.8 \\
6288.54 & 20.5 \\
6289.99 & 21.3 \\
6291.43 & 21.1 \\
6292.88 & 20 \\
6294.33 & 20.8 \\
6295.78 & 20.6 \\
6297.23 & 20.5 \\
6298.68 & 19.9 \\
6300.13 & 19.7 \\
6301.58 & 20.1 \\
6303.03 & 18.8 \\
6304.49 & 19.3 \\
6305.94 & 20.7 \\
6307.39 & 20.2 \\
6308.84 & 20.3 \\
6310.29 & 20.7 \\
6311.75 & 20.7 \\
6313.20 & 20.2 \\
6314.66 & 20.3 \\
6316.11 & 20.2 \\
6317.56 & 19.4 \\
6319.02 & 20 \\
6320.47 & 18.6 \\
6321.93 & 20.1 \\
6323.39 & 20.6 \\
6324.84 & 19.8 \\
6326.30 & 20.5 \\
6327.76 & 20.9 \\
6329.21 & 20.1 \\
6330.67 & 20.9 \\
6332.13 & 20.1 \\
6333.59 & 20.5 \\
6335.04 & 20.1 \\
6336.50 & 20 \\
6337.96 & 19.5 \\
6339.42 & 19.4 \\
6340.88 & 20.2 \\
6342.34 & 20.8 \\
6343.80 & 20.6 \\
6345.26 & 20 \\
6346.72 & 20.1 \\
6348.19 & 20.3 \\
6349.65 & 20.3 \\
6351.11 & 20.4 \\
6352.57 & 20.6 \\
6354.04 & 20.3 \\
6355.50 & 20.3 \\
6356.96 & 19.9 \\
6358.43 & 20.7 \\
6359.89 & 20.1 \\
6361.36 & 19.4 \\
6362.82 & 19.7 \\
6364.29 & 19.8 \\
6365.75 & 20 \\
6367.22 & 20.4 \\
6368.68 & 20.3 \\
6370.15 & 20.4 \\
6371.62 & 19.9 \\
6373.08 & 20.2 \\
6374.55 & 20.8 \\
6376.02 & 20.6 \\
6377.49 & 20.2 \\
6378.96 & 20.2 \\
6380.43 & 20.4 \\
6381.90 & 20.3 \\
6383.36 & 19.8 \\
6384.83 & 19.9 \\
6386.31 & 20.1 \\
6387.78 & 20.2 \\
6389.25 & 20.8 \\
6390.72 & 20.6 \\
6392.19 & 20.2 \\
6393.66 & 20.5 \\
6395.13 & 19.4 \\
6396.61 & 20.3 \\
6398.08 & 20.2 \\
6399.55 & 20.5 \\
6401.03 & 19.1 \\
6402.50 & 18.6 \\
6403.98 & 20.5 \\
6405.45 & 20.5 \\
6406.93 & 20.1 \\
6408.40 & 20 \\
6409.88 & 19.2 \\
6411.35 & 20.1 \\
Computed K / 0.02 mag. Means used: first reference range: 21.3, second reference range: 20.2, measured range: 20.6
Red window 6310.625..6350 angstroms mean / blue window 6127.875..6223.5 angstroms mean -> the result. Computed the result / 1.0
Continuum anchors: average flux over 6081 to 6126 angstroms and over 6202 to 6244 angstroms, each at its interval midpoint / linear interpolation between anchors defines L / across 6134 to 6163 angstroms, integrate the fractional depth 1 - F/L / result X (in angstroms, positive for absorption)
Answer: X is 0.5 angstroms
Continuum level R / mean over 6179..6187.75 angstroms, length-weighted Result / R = 21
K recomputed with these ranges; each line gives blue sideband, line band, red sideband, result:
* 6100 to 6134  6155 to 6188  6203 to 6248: 0.02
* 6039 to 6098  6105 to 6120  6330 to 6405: 0.00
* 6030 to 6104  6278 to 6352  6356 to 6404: 0.01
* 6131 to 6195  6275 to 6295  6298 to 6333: -0.03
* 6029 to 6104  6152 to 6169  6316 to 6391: 0.05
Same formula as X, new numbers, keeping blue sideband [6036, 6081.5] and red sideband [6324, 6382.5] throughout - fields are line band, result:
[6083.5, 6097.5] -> 0.0 angstroms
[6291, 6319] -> 0.3 angstroms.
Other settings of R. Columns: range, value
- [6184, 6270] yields 20.5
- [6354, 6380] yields 20.2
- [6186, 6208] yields 20.7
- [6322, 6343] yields 20.2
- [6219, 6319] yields 20.3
